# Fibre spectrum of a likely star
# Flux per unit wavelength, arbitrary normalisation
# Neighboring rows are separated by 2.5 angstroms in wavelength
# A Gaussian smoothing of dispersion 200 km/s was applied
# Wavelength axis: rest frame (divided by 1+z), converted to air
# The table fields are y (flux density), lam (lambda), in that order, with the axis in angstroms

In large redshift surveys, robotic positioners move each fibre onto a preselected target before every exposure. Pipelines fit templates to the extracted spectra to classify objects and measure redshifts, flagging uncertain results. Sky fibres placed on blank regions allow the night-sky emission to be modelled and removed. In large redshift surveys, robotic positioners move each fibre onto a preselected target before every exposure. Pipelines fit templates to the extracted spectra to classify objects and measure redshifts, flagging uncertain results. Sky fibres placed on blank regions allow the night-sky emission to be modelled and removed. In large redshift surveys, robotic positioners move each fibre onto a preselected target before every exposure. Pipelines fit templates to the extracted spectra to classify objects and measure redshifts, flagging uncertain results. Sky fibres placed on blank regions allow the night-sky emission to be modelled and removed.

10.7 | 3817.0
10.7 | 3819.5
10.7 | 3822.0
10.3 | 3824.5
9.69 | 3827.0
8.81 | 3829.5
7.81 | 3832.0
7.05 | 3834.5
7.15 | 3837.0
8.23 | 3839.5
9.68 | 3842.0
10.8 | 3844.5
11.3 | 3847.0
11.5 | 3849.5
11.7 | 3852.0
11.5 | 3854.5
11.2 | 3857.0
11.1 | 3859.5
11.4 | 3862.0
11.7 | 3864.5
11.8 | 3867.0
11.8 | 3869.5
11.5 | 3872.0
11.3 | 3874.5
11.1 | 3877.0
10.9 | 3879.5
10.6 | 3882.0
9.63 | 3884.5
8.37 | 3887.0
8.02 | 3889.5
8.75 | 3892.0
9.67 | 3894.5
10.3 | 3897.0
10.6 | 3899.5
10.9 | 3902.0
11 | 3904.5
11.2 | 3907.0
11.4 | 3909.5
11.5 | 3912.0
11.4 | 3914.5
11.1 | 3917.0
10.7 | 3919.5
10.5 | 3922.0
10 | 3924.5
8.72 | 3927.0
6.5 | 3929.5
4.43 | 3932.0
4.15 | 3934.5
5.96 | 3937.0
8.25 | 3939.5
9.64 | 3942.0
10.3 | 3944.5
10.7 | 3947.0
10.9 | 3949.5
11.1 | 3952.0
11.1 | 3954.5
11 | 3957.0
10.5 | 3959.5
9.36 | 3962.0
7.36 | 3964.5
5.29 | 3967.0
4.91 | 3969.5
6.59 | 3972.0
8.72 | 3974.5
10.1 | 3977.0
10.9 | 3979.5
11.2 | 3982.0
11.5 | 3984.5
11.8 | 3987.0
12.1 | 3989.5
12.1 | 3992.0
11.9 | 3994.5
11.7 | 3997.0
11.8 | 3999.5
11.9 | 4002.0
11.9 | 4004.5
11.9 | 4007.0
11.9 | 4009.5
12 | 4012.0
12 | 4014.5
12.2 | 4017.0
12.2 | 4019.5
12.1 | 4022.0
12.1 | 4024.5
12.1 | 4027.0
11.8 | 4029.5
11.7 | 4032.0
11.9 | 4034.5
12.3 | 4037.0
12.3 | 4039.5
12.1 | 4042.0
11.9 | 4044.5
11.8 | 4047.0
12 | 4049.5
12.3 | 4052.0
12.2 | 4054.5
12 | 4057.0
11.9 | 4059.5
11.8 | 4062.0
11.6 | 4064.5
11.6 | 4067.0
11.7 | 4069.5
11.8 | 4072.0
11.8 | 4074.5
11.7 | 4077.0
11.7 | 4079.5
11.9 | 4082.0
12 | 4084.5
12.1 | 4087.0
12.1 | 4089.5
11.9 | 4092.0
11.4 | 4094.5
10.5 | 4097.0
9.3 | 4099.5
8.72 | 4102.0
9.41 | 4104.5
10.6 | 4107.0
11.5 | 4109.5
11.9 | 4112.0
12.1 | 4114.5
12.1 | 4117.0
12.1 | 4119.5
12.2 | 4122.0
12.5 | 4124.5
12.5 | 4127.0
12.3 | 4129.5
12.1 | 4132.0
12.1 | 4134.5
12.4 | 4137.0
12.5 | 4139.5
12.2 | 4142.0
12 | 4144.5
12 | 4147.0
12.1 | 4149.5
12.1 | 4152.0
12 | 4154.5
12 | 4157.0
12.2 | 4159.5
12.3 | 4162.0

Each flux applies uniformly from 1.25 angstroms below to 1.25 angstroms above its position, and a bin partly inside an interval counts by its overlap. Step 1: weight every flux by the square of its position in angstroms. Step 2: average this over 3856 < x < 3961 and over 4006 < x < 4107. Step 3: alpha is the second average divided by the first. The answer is 1.25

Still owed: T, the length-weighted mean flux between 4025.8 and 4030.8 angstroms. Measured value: 11.9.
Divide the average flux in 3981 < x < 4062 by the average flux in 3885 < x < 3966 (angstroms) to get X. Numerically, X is 1.25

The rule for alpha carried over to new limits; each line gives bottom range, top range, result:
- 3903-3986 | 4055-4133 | 1.34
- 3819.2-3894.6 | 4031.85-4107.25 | 1.26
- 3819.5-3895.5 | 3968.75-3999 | 1.09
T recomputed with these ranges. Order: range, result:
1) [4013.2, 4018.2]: 12.1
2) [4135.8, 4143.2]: 12.4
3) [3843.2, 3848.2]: 11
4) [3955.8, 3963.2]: 10.3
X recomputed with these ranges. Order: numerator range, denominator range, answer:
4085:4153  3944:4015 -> 1.11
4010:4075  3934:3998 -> 1.24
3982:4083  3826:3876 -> 1.15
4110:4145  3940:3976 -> 1.34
